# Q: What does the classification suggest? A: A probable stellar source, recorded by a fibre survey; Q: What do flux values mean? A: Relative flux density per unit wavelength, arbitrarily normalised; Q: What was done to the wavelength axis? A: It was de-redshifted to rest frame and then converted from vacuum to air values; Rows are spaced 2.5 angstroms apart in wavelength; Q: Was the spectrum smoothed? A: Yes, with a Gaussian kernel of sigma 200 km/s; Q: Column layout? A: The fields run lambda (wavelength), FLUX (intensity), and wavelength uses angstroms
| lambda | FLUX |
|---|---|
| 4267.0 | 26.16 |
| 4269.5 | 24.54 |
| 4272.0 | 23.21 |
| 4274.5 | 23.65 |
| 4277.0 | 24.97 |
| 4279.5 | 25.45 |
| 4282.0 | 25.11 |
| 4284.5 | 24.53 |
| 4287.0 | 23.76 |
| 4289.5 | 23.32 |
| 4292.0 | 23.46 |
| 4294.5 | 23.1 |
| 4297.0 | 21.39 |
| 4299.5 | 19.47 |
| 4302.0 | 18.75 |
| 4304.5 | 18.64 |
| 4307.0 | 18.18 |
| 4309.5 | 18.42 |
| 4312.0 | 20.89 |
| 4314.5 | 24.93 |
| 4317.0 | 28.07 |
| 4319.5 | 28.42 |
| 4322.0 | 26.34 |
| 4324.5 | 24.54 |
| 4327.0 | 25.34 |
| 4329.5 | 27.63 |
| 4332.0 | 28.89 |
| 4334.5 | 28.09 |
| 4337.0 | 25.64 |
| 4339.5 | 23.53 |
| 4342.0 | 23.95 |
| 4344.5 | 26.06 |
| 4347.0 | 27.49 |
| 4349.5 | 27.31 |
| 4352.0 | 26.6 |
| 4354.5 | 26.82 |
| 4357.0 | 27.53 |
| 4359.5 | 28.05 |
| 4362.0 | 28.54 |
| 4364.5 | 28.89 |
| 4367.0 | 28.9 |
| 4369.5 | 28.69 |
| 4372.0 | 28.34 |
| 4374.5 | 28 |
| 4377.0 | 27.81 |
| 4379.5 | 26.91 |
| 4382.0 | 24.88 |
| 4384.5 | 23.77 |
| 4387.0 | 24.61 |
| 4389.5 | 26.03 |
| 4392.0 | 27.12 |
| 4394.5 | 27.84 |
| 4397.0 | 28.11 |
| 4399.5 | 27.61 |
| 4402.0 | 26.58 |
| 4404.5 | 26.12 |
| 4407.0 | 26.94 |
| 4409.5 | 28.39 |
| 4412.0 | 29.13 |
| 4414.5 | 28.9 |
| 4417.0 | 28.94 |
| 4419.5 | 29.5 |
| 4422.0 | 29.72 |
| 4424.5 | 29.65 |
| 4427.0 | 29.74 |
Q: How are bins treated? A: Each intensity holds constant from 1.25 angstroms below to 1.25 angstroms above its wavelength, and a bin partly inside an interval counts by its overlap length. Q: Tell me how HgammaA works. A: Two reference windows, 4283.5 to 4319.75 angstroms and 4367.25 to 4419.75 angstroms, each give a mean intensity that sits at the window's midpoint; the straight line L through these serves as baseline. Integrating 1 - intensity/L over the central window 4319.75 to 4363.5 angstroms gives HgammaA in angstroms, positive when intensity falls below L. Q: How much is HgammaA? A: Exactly -4.0 angstroms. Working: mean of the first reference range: 22.2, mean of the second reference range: 27.3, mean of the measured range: 26.7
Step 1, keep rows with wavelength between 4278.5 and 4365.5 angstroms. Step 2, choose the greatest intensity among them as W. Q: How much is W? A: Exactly 28.89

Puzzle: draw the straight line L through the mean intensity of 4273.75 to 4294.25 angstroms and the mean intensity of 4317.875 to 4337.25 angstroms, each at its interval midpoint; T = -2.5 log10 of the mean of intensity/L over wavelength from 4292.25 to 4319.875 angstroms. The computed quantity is 0.18 mag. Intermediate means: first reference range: 24.2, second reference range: 26.9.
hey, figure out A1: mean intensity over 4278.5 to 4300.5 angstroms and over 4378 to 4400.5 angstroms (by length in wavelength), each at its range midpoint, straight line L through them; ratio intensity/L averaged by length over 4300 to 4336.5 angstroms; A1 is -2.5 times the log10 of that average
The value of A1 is 0.009 mag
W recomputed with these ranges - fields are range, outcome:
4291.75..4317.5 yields 28.07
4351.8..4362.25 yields 28.54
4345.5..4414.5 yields 29.13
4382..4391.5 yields 26.03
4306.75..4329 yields 28.42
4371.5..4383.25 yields 28.34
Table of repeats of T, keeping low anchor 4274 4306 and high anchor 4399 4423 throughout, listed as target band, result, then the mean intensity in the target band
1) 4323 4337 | -0.10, 26.8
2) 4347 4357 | -0.06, 27.1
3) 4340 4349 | -0.03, 25.8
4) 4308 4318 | 0.04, 22.8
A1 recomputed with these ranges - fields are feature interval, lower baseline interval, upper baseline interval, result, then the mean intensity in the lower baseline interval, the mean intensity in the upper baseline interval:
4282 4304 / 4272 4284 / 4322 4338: 0.13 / 24.6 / 26.7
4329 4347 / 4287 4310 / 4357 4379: -0.05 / 20.8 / 28.3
